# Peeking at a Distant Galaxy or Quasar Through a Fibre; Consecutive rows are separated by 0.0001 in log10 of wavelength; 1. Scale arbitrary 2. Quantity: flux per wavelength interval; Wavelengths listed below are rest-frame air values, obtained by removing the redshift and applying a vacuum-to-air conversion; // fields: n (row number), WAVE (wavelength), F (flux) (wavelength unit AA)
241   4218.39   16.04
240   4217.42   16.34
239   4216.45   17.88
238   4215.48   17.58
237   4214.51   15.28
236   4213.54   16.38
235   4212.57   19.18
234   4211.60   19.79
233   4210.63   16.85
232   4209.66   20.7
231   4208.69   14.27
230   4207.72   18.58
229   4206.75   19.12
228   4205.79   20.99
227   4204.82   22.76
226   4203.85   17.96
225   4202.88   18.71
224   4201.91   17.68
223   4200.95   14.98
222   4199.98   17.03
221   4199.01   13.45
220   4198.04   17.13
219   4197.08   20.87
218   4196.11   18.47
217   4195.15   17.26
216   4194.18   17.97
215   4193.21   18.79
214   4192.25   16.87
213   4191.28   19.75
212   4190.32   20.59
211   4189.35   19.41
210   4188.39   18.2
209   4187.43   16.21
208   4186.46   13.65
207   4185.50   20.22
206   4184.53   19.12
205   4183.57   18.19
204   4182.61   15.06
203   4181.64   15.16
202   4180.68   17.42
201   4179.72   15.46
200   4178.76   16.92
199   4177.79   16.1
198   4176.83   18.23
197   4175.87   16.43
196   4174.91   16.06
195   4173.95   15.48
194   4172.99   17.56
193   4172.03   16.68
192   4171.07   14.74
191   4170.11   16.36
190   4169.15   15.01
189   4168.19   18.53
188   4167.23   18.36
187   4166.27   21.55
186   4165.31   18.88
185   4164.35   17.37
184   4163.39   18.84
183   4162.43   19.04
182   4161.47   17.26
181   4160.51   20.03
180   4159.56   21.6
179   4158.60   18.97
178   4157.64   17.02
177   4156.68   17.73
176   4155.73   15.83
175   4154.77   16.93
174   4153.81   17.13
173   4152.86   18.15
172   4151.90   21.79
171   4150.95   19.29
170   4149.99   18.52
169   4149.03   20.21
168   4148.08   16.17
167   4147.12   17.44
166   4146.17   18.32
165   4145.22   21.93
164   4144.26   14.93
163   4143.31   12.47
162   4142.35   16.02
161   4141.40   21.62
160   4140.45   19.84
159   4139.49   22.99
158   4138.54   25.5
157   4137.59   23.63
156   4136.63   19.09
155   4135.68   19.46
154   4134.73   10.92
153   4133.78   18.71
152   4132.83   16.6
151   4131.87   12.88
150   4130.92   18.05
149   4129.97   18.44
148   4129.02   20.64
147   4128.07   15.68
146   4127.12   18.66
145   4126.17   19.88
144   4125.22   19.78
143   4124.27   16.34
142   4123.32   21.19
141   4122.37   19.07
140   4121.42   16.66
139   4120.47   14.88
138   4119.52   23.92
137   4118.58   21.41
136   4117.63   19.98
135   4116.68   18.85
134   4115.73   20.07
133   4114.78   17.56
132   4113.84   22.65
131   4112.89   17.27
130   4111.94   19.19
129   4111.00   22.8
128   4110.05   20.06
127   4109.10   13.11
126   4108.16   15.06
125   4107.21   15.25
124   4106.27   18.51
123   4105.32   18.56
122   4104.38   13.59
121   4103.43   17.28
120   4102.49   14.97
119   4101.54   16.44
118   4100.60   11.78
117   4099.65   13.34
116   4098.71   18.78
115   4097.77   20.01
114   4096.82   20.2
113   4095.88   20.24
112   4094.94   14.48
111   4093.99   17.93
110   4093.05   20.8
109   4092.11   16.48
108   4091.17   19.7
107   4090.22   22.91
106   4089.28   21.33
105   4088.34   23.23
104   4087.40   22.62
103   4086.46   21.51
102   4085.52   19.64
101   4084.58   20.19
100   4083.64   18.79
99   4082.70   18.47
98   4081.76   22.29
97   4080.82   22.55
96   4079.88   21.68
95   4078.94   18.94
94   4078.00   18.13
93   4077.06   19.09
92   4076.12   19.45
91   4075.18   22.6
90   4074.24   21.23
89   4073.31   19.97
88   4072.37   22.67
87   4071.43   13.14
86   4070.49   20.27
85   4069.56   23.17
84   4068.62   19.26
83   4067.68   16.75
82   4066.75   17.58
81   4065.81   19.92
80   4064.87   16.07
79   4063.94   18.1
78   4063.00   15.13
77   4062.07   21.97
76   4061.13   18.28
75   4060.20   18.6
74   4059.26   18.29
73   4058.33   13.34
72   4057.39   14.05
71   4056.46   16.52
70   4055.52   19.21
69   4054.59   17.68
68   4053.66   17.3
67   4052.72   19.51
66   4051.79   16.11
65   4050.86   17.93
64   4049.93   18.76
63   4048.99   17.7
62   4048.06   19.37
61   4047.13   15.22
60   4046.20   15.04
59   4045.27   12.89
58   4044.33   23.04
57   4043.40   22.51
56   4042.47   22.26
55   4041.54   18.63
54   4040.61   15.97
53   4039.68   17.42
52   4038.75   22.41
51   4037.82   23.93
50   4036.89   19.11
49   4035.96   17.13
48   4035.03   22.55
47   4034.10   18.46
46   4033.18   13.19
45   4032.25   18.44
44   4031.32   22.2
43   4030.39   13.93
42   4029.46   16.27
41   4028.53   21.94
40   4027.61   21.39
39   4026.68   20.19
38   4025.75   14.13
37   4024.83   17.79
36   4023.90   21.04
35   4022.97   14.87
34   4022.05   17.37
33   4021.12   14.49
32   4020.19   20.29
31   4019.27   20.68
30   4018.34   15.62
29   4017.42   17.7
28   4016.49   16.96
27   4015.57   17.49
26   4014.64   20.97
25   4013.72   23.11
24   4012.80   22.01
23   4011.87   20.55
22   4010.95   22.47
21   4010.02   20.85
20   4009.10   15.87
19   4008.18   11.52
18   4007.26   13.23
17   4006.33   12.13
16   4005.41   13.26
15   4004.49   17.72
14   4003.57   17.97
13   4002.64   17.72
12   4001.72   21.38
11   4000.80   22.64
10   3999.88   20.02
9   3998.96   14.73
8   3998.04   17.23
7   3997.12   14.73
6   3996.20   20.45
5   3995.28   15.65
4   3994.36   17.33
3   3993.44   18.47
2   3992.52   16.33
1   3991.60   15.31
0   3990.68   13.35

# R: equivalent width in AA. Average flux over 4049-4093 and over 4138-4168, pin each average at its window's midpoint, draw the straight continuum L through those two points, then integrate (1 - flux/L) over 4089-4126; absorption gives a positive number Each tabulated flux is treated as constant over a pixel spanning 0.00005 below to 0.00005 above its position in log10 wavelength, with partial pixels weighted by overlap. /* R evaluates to 1.4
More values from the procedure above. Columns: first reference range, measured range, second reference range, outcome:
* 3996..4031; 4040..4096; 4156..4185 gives -3.6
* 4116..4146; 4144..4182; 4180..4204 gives 0.8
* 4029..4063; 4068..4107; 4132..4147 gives -1.6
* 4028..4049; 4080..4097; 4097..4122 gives -2.0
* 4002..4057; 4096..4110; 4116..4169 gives 1.5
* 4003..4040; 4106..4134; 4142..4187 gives -1.1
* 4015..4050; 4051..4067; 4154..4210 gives 0.7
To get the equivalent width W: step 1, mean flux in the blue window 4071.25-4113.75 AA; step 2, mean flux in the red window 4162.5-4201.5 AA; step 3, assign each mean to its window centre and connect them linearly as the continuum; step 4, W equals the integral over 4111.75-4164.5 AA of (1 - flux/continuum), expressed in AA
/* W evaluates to -1.6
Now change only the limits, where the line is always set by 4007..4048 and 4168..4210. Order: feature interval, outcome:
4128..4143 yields -0.79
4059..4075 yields -0.58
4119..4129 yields -0.45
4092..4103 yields 0.57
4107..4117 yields -0.25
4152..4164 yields -0.43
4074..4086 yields -1.34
